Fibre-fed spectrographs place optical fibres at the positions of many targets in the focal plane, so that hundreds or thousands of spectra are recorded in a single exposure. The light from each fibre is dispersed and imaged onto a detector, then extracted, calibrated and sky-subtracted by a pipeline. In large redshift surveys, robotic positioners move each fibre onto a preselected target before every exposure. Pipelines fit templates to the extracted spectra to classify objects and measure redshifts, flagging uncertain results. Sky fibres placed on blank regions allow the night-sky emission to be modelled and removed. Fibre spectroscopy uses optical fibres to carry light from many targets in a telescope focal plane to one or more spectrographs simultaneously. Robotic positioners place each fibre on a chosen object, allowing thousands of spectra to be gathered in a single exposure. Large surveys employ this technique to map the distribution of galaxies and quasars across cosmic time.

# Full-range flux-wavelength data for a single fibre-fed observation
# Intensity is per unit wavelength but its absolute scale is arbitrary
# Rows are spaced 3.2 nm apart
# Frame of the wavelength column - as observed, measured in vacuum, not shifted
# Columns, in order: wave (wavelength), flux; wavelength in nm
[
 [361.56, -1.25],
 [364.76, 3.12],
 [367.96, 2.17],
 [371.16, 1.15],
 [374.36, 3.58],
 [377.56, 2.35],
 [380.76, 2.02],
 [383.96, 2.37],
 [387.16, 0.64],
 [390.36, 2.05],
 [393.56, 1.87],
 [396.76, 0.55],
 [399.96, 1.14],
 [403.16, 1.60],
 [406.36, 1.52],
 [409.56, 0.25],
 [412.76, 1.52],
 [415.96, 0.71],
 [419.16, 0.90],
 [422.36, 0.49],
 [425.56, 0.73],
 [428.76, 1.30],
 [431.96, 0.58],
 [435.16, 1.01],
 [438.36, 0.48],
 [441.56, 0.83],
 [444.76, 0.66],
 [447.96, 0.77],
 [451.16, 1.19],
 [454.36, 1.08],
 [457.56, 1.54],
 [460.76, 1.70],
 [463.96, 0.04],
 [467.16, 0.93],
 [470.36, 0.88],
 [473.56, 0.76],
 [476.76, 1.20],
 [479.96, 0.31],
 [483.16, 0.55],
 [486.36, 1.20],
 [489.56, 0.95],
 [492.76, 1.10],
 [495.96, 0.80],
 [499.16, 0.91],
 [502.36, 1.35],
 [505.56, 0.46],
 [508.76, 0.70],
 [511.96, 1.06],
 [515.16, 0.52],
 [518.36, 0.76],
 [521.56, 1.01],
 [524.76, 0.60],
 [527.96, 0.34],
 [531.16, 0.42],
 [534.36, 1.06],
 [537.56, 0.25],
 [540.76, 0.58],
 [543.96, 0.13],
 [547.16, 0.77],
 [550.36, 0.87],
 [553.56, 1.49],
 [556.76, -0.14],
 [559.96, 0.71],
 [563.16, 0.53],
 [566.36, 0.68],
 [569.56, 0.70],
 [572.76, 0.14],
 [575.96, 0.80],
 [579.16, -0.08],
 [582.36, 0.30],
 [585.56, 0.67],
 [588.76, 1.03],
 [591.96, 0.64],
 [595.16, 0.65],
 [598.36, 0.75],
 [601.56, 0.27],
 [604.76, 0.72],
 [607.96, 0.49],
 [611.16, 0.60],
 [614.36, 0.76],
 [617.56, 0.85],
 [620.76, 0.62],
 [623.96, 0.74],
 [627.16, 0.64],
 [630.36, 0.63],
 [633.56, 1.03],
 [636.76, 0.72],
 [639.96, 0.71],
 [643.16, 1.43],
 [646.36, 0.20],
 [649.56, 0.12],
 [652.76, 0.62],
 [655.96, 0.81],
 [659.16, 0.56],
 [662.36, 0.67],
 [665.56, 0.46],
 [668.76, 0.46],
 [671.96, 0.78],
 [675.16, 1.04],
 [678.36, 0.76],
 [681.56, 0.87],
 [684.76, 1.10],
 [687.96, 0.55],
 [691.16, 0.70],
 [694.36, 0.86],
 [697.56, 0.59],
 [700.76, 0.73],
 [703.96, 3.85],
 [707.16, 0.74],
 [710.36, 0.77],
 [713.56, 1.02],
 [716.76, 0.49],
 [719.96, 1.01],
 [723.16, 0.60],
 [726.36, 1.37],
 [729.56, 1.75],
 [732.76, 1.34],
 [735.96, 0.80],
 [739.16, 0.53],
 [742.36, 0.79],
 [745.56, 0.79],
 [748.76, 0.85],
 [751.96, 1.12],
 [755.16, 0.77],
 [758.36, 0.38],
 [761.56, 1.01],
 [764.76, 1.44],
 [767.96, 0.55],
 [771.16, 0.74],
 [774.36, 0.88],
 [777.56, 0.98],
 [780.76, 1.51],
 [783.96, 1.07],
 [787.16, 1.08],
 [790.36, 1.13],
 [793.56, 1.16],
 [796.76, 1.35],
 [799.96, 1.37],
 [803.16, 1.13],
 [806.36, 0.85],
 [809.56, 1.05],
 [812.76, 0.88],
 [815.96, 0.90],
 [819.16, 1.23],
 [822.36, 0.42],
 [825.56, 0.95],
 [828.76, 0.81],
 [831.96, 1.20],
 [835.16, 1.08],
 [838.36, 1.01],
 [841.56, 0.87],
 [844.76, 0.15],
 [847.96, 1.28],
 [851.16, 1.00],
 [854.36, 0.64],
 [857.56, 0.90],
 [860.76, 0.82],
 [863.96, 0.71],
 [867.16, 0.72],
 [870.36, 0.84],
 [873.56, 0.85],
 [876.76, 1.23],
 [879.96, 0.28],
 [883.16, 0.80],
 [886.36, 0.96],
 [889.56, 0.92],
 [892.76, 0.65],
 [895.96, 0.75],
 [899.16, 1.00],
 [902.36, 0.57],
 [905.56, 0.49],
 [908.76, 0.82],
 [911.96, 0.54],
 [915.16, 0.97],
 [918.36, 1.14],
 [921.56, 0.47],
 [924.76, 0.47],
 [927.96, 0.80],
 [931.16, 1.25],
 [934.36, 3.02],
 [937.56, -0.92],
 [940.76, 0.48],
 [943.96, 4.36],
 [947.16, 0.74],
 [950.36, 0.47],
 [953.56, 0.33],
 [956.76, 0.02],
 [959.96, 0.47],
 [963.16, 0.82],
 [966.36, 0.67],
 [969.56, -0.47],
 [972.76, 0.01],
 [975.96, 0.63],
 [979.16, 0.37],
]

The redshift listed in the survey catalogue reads 0.885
